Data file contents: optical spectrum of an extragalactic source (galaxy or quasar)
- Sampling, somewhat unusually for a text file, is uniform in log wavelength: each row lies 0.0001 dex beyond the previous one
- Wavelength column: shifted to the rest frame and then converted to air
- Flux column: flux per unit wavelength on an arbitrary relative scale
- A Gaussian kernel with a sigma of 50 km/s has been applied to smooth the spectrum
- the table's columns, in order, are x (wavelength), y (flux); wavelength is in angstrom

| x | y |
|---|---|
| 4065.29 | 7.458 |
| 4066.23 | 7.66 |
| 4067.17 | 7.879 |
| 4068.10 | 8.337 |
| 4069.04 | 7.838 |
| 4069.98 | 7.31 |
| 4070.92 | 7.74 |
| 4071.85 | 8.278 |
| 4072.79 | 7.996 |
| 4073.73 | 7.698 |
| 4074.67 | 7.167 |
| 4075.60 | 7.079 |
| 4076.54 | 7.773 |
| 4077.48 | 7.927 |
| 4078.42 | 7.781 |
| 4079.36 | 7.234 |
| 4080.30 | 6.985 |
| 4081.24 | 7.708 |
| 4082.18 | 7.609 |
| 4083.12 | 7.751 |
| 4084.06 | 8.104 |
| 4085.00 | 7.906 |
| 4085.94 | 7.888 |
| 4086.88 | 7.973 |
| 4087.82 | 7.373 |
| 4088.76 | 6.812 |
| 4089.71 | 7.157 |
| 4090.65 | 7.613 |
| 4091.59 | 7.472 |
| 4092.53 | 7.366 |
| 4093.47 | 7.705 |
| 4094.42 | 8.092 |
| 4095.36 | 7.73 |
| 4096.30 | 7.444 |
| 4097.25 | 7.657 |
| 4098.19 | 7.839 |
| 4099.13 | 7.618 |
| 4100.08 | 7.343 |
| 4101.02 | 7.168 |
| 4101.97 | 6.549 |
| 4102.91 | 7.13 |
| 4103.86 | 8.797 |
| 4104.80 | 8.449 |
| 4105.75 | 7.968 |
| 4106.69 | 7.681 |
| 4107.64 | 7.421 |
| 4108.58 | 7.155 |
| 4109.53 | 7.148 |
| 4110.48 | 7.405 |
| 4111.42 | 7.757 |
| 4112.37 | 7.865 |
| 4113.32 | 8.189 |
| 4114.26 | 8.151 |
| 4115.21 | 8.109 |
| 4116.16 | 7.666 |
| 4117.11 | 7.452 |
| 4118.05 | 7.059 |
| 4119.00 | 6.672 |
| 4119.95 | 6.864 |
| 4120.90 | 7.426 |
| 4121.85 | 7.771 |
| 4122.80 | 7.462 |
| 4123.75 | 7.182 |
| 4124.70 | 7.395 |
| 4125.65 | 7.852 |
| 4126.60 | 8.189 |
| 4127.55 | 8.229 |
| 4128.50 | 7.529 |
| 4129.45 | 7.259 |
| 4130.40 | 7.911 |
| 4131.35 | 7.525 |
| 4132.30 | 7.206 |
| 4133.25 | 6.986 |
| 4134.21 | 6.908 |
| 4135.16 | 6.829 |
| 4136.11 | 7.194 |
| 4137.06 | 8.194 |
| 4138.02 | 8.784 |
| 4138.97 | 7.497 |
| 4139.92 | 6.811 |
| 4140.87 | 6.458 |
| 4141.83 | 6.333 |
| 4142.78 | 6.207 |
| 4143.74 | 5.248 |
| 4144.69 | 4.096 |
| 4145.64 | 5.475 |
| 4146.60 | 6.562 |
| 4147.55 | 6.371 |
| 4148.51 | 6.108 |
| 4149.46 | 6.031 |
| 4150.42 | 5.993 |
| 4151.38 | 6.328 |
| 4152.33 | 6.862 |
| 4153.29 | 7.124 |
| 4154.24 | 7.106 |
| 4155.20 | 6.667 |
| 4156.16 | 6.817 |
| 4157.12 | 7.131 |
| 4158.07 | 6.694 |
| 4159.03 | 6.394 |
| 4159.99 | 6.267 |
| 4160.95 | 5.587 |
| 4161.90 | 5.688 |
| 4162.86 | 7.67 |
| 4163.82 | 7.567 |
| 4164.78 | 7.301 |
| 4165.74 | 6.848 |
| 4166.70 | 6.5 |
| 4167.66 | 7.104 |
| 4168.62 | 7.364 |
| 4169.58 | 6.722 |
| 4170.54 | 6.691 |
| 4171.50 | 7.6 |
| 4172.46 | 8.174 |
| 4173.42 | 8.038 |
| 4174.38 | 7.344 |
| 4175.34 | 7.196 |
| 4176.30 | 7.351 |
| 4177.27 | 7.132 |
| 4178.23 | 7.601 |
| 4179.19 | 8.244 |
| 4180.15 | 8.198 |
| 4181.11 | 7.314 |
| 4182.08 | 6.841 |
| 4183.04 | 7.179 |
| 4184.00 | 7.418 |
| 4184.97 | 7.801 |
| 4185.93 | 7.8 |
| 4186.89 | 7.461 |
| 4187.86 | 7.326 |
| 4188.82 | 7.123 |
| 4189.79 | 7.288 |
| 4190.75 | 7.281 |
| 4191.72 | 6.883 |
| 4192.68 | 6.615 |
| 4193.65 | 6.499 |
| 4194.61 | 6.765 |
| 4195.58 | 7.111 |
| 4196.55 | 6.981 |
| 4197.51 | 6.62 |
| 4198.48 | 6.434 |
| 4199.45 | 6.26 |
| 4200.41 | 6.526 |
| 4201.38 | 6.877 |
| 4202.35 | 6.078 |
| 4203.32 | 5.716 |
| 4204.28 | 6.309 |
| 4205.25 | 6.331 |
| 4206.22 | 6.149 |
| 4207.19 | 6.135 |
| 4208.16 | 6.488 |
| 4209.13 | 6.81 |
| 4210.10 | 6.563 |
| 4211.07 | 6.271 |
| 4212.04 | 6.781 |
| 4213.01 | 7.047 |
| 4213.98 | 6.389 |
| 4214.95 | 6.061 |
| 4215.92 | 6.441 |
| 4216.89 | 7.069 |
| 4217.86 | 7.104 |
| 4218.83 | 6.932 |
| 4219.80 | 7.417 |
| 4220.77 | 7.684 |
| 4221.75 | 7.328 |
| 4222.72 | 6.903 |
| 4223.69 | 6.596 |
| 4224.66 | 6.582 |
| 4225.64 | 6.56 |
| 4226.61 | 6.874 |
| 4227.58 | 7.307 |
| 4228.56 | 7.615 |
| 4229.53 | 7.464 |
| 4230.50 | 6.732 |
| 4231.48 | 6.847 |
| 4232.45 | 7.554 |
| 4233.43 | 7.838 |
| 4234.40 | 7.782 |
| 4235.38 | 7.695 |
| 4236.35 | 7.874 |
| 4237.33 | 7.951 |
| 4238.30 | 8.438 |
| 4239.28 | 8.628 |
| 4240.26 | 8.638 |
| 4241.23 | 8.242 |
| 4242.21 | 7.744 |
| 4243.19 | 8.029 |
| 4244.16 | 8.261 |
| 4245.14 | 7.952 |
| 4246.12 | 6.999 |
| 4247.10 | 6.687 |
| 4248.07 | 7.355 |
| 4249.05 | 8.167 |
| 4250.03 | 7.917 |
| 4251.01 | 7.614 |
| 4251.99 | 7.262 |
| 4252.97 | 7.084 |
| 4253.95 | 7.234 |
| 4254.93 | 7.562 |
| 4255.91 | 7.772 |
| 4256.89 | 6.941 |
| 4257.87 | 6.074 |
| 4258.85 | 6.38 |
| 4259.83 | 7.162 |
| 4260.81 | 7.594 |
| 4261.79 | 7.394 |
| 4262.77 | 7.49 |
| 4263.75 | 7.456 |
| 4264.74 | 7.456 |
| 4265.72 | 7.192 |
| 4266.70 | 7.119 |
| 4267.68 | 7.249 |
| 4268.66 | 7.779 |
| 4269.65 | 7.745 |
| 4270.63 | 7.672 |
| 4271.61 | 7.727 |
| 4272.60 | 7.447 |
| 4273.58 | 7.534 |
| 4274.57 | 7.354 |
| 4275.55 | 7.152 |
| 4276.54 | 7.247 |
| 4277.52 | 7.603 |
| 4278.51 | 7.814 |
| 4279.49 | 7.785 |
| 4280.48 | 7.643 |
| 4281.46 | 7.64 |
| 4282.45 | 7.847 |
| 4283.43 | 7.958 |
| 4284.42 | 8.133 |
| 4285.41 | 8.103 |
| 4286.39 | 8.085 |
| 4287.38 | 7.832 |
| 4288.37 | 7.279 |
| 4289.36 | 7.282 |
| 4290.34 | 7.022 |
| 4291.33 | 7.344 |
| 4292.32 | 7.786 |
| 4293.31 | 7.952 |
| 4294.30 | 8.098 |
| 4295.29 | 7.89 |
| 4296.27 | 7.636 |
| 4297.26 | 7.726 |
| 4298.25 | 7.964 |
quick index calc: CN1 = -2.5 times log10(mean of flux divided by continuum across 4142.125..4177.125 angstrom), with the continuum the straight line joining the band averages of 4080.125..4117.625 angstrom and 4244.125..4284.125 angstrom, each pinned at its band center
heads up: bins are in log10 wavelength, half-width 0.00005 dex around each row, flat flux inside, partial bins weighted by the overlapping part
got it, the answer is 0.14 mag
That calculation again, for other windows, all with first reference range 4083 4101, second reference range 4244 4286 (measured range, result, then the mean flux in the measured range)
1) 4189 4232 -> 0.117 mag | 6.75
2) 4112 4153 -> 0.075 mag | 7.07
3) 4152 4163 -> 0.142 mag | 6.63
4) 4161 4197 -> 0.047 mag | 7.22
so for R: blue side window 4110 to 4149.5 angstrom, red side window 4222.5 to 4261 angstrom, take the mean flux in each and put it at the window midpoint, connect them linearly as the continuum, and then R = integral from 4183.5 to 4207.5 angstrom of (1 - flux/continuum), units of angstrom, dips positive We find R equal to 1.7 angstrom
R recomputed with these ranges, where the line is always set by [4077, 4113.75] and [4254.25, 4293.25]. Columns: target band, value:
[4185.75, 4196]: 0.6 angstrom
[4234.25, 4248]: -0.7 angstrom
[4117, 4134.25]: 0.4 angstrom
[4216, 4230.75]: 0.9 angstrom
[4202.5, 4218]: 2.2 angstrom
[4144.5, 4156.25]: 2.0 angstrom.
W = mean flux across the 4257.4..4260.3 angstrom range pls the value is 6.54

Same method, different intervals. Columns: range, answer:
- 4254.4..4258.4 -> 7.08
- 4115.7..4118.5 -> 7.41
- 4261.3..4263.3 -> 7.46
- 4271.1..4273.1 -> 7.59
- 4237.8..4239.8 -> 8.52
